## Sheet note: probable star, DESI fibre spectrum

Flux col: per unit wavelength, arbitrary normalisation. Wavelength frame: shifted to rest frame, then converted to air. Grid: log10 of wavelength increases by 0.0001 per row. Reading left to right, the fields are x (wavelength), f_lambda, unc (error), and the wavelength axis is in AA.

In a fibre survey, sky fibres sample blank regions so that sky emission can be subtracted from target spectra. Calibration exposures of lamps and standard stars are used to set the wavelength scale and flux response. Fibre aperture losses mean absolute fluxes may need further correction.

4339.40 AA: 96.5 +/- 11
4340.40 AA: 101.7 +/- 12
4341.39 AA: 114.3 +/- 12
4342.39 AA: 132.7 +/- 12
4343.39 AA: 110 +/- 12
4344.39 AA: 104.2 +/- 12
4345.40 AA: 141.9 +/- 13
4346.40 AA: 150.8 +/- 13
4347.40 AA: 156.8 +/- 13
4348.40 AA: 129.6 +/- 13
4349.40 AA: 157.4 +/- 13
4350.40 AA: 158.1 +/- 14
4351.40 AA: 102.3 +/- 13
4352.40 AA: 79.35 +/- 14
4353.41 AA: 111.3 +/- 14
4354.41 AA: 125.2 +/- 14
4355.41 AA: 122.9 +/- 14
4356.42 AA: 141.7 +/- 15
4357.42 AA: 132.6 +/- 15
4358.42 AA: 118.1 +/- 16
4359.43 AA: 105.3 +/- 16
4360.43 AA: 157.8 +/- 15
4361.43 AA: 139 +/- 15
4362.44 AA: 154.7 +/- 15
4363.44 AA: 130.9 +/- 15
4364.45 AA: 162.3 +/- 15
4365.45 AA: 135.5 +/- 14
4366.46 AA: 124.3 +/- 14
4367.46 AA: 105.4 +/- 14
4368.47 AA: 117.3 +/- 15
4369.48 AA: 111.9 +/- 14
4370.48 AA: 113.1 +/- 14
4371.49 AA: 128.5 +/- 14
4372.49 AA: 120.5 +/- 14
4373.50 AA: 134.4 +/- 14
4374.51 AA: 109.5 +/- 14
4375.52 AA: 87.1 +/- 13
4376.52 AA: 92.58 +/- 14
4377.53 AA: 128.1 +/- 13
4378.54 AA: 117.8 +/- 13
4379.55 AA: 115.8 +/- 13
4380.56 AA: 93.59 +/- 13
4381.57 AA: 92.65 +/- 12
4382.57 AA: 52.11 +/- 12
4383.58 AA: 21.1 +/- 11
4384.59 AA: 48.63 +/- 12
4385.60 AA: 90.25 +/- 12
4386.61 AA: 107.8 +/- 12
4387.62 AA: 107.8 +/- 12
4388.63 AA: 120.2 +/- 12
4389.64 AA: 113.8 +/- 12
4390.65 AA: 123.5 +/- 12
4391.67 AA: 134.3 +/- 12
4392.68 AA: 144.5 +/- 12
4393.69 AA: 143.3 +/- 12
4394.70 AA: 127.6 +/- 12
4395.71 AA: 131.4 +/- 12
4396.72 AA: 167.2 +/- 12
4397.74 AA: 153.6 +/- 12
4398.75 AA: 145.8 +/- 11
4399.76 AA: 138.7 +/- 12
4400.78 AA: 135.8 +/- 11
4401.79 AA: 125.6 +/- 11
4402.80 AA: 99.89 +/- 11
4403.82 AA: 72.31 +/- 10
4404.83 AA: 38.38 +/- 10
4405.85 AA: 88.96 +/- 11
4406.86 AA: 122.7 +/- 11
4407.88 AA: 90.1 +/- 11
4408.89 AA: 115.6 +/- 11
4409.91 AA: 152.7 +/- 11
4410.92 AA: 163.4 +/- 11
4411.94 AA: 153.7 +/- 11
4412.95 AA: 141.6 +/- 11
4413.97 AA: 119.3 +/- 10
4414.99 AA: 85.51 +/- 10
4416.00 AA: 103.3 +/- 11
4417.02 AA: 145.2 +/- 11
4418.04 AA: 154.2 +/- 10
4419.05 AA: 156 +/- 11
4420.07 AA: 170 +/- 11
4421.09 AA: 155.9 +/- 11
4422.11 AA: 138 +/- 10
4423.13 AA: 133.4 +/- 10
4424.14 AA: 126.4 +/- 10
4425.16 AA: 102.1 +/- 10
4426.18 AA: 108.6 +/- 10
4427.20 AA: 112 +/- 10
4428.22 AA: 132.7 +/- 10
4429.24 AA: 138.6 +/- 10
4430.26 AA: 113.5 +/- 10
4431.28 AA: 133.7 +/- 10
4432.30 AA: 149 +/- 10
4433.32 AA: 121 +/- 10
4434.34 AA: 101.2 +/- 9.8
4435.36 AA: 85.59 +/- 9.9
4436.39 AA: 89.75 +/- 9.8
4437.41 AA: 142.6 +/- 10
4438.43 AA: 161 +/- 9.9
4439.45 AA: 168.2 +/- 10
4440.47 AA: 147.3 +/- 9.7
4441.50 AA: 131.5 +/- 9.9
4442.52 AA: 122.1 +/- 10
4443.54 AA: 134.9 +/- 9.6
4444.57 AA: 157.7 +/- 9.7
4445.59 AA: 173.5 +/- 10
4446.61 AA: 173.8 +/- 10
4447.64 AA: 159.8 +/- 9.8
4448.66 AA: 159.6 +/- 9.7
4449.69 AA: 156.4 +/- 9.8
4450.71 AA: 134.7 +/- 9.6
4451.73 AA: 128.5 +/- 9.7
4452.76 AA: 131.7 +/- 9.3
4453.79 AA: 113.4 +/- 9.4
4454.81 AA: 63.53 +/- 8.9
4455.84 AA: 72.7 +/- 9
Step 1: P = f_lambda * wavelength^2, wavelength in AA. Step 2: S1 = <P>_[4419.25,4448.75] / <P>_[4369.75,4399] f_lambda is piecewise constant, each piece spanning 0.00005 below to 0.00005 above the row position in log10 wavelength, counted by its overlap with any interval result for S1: 1.24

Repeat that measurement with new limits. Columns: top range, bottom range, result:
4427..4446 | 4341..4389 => 1.17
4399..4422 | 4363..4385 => 1.19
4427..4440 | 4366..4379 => 1.14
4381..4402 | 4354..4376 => 0.93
